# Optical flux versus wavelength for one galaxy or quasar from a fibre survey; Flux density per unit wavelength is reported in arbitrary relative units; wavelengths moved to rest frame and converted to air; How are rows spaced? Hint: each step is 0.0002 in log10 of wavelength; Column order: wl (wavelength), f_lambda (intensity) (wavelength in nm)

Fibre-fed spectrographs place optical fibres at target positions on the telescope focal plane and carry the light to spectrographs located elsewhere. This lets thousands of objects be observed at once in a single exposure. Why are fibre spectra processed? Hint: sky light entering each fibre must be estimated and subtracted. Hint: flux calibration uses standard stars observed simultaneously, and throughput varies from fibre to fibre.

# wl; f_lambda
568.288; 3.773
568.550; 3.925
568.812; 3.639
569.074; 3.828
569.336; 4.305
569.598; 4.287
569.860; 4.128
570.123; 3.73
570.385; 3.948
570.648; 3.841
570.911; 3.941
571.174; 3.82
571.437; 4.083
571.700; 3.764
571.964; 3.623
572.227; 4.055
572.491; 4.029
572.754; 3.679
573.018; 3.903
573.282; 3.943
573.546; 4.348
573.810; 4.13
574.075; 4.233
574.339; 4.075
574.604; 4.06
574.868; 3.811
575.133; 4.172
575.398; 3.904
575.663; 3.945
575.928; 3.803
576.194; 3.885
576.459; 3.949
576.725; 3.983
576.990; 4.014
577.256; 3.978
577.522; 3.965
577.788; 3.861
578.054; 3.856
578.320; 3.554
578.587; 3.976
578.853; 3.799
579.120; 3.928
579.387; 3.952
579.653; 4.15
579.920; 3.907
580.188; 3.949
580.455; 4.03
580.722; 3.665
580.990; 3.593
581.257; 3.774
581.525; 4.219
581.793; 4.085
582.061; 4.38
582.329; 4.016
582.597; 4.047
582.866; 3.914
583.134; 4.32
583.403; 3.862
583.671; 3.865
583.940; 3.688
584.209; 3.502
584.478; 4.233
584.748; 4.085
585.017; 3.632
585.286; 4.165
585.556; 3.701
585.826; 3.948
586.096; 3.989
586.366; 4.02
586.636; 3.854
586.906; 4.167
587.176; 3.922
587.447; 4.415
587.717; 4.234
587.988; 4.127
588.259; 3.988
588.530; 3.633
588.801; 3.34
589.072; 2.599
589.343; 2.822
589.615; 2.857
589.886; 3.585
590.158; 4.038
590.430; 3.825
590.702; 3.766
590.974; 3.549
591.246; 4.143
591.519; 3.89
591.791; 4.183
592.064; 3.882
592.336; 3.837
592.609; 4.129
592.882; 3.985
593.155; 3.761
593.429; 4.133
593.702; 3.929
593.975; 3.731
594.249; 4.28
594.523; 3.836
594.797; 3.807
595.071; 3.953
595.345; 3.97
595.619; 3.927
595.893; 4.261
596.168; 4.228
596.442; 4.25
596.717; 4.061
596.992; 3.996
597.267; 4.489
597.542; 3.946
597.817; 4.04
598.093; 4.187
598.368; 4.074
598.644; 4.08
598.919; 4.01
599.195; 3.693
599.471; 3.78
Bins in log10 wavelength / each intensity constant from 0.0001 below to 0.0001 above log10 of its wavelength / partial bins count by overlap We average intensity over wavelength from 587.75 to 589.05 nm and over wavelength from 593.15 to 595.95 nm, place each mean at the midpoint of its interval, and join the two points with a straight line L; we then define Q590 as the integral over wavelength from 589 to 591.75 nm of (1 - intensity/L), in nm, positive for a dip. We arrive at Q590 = 0.17 nm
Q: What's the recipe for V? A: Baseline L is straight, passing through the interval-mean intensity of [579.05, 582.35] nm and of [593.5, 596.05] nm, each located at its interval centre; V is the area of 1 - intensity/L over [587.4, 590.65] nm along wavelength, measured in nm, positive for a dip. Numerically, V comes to 0.30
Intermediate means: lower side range 3.97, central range 3.6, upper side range 3.97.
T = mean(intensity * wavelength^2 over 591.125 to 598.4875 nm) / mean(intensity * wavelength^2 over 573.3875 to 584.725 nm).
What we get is 1.07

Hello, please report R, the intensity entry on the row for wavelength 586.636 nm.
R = 3.854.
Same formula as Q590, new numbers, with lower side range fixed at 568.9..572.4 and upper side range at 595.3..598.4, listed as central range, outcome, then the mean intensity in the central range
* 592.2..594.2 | 0.076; 3.94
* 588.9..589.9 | 0.288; 2.91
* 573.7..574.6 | -0.037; 4.13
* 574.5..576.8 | 0.022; 3.94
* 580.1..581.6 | 0.060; 3.86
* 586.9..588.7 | 0.007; 4.05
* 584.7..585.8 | 0.044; 3.89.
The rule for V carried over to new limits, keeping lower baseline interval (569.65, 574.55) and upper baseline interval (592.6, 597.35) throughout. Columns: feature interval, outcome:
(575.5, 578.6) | 0.07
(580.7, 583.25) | -0.01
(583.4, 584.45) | 0.06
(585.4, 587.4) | 0.02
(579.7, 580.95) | 0.03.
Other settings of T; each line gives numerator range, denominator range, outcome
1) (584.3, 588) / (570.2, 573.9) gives 1.07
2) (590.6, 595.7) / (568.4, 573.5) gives 1.08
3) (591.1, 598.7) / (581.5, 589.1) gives 1.06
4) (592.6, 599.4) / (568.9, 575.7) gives 1.10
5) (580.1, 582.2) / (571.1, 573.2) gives 1.06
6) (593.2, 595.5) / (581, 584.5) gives 1.03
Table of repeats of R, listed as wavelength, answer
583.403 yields 3.862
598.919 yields 4.01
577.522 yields 3.965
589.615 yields 2.857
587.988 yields 4.127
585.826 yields 3.948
